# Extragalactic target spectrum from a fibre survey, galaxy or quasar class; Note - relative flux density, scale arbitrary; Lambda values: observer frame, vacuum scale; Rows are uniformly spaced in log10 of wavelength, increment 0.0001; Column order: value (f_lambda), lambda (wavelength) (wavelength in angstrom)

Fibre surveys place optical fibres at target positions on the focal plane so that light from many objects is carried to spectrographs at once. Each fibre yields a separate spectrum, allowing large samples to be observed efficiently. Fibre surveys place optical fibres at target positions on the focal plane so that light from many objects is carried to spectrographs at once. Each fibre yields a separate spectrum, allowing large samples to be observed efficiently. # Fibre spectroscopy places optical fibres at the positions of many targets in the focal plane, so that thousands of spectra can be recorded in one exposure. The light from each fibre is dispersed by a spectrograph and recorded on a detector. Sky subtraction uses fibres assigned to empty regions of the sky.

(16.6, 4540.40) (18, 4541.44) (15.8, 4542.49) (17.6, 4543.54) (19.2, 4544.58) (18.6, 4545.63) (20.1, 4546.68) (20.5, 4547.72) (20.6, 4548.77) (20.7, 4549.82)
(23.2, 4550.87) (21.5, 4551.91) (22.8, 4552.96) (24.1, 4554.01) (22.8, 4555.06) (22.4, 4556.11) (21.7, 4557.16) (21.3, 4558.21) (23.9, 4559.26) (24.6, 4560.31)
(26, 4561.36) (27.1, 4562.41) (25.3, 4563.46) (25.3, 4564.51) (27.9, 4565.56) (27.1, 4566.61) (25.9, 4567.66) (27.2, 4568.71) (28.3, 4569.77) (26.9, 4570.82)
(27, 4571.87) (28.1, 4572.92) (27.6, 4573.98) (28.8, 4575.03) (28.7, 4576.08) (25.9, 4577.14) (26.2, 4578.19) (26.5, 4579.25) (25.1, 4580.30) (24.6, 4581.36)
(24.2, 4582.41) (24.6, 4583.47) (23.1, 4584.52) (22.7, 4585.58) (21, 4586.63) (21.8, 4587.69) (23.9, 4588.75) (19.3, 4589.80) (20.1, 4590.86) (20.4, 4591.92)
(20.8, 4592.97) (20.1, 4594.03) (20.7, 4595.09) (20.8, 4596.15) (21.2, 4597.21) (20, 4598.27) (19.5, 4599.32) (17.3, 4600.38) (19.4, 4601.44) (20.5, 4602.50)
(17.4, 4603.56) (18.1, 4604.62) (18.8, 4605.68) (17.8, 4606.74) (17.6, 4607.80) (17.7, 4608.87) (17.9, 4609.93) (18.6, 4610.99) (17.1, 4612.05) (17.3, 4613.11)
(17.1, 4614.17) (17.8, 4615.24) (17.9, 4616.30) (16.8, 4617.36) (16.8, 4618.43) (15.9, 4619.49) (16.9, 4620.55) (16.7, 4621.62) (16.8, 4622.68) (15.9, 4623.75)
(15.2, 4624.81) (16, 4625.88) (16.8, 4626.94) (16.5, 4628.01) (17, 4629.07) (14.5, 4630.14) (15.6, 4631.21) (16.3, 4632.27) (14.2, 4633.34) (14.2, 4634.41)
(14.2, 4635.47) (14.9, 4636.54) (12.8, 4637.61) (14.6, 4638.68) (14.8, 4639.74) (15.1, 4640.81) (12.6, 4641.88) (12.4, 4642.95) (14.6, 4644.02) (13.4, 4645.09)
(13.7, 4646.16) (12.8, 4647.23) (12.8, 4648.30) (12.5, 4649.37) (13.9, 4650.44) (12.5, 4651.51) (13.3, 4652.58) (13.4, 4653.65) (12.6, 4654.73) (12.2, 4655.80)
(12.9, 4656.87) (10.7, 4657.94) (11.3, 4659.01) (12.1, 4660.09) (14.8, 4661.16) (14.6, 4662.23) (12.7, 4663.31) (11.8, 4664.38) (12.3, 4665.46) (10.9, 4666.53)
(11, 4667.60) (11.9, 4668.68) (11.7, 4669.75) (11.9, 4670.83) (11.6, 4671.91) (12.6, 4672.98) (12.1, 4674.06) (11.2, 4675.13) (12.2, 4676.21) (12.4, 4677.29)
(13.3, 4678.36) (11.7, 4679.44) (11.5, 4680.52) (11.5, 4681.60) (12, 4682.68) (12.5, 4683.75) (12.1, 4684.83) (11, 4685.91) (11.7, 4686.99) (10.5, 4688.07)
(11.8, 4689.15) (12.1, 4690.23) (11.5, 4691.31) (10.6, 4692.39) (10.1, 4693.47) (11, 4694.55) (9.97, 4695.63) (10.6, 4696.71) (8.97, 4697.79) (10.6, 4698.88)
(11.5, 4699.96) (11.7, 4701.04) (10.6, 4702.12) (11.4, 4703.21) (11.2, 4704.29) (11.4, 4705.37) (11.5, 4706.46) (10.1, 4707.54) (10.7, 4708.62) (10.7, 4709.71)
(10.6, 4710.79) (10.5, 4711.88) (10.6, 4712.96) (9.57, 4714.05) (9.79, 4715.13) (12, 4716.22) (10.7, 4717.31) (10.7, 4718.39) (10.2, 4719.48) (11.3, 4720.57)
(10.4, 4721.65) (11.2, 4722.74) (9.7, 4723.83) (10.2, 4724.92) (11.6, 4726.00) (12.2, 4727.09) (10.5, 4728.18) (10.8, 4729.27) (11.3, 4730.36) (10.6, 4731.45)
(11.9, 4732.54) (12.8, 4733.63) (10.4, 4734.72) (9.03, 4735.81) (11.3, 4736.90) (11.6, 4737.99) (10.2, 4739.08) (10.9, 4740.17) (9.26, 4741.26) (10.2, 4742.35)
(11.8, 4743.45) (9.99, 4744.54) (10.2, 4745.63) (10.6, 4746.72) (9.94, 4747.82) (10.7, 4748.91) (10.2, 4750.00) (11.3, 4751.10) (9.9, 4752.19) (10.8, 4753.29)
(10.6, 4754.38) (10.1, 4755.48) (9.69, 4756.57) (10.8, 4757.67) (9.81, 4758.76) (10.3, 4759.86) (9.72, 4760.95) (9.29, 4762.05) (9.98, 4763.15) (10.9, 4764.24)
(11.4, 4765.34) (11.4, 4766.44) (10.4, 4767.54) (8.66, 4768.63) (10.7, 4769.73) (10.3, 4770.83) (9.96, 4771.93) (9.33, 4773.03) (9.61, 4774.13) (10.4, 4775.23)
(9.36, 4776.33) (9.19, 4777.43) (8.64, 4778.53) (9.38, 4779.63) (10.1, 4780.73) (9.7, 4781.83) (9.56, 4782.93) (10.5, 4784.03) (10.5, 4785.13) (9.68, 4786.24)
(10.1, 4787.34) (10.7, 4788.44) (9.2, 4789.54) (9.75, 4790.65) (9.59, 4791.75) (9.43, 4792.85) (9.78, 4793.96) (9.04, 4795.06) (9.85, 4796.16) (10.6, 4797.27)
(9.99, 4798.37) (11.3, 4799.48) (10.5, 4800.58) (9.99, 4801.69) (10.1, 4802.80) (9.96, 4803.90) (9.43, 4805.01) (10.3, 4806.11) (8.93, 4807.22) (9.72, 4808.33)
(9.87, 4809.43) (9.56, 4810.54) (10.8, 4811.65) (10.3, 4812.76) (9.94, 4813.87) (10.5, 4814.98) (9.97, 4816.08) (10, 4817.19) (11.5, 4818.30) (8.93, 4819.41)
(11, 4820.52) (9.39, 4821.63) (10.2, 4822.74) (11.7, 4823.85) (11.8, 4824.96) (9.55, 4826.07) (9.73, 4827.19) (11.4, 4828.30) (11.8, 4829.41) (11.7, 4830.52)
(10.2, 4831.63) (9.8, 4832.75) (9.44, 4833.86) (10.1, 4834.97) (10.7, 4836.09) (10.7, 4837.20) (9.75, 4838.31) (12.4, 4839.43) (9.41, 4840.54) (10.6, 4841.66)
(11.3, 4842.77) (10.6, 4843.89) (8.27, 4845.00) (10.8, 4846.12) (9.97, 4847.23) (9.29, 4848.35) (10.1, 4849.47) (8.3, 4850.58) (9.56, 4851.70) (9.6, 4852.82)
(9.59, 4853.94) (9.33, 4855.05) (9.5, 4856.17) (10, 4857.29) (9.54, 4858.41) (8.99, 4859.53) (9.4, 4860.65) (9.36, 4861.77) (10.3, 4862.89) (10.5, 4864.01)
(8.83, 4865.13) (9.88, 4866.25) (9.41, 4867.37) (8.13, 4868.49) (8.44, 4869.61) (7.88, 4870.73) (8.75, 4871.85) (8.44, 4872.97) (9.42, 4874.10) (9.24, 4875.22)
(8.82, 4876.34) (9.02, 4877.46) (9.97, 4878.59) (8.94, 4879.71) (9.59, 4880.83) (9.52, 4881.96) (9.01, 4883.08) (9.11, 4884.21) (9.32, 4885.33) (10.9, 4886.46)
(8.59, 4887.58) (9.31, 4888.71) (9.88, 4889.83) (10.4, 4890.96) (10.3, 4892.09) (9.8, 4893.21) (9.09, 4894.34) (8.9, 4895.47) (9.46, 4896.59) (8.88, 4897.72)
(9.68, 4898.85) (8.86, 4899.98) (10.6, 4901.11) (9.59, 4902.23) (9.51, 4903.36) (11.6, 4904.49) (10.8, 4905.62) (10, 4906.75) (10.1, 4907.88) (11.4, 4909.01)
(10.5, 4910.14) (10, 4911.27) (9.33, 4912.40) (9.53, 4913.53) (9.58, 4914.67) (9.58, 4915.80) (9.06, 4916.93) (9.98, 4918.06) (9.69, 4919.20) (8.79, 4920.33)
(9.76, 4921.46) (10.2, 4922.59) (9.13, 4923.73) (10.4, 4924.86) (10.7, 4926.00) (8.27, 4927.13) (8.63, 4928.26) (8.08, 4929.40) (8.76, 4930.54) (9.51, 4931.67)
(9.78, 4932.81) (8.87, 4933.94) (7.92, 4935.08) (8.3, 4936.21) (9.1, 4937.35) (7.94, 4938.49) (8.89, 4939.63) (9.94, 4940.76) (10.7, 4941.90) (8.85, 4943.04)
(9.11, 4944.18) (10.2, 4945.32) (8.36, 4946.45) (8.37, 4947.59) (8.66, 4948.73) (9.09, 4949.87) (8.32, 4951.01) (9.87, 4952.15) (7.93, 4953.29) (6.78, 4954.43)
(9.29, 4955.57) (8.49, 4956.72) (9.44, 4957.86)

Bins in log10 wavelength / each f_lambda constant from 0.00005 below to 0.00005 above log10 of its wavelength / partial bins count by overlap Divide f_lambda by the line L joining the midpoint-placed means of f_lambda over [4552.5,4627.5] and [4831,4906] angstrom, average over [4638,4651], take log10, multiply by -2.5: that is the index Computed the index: 0.379 mag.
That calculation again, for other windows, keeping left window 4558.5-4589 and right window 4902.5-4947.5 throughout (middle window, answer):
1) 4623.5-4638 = 0.45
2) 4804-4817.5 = 0.43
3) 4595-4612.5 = 0.28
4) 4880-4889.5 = 0.20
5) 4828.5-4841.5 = 0.28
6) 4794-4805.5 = 0.45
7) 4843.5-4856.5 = 0.33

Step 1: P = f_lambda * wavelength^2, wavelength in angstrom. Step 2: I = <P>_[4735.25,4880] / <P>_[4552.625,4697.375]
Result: 0.63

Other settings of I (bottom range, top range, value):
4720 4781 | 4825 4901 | 0.97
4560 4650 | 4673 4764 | 0.58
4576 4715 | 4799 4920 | 0.72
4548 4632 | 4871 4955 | 0.50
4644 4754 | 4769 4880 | 0.91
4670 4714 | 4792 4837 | 0.96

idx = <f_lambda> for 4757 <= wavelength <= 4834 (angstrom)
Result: 10.1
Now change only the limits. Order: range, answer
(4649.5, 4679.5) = 12.4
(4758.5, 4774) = 10.1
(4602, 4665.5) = 15.1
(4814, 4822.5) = 10.2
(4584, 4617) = 19.5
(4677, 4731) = 11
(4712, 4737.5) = 10.8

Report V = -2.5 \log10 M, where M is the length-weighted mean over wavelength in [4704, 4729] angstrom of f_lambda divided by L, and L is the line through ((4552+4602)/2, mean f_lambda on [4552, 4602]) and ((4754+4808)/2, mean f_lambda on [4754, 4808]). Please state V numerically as 0.31 mag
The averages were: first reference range 23.8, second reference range 9.97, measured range 10.8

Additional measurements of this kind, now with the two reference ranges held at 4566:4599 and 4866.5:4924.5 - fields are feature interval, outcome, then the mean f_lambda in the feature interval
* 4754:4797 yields 0.46 mag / 9.93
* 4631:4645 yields 0.45 mag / 14.3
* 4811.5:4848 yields 0.20 mag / 10.4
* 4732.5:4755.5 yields 0.49 mag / 10.6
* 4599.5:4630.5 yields 0.29 mag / 17.3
